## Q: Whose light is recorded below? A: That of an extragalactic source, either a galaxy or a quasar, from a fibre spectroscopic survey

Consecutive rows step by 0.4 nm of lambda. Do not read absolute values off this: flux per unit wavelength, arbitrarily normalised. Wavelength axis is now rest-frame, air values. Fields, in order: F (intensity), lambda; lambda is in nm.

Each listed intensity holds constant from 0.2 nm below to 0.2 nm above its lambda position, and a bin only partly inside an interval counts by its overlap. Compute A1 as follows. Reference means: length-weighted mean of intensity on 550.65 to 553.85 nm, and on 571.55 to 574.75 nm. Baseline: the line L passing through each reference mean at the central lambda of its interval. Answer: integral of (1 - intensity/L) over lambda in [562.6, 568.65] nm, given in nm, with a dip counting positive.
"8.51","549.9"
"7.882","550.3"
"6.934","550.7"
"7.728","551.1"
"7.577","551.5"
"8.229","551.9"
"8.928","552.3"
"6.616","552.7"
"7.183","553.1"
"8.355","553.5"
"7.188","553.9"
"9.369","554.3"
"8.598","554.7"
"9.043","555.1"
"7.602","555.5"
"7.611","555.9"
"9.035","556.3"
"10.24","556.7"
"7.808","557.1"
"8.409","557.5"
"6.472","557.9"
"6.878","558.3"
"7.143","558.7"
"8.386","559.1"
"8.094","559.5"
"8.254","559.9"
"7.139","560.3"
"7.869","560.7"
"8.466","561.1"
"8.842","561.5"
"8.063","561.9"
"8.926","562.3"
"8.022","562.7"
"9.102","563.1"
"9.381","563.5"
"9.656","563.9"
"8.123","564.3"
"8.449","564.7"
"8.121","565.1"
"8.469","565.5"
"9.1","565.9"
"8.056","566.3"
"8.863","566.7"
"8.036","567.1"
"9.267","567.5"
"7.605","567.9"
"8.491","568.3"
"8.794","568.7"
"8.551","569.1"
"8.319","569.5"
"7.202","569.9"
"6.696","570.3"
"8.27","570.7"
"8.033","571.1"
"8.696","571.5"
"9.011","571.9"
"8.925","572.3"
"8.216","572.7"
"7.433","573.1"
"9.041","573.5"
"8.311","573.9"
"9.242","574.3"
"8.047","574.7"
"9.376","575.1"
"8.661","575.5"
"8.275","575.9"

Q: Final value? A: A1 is -0.25 nm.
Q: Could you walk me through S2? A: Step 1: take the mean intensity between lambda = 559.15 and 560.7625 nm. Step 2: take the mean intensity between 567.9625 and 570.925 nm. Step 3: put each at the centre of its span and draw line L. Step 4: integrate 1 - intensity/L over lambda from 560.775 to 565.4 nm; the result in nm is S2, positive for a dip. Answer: -0.40 nm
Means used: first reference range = 7.89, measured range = 8.63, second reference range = 8.03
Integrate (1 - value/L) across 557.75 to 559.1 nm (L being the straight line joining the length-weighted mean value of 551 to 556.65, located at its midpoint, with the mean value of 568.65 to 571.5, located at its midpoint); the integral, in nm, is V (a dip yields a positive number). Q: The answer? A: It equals 0.17 nm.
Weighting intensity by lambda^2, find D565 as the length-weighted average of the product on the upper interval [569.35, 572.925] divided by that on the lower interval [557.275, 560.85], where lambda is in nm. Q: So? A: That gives 1.1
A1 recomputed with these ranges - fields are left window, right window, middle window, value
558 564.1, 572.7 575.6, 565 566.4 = -0.02 nm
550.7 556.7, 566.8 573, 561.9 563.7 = -0.13 nm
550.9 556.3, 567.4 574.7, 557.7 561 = 0.23 nm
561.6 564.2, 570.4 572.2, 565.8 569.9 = 0.08 nm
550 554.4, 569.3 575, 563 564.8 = -0.20 nm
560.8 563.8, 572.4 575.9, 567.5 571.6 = 0.23 nm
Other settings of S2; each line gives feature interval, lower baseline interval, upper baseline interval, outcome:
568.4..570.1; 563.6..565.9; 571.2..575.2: 0.08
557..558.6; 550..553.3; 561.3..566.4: 0.16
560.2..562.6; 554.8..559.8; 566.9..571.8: -0.04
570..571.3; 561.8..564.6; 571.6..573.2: 0.14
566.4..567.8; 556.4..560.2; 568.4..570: -0.06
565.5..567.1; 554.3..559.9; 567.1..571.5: -0.08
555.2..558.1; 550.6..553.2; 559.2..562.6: -0.10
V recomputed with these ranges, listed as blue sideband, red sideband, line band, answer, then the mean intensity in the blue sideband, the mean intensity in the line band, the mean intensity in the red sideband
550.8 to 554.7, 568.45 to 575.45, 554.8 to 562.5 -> -0.07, 7.92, 8.13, 8.37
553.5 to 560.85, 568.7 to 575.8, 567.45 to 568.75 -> -0.02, 8.07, 8.43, 8.37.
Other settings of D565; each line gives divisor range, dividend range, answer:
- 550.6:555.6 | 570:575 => 1.12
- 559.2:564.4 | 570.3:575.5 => 1.04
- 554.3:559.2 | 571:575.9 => 1.12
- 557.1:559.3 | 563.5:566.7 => 1.18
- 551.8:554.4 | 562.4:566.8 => 1.14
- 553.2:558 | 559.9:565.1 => 1.04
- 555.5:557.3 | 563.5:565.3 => 1.04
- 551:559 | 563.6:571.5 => 1.09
